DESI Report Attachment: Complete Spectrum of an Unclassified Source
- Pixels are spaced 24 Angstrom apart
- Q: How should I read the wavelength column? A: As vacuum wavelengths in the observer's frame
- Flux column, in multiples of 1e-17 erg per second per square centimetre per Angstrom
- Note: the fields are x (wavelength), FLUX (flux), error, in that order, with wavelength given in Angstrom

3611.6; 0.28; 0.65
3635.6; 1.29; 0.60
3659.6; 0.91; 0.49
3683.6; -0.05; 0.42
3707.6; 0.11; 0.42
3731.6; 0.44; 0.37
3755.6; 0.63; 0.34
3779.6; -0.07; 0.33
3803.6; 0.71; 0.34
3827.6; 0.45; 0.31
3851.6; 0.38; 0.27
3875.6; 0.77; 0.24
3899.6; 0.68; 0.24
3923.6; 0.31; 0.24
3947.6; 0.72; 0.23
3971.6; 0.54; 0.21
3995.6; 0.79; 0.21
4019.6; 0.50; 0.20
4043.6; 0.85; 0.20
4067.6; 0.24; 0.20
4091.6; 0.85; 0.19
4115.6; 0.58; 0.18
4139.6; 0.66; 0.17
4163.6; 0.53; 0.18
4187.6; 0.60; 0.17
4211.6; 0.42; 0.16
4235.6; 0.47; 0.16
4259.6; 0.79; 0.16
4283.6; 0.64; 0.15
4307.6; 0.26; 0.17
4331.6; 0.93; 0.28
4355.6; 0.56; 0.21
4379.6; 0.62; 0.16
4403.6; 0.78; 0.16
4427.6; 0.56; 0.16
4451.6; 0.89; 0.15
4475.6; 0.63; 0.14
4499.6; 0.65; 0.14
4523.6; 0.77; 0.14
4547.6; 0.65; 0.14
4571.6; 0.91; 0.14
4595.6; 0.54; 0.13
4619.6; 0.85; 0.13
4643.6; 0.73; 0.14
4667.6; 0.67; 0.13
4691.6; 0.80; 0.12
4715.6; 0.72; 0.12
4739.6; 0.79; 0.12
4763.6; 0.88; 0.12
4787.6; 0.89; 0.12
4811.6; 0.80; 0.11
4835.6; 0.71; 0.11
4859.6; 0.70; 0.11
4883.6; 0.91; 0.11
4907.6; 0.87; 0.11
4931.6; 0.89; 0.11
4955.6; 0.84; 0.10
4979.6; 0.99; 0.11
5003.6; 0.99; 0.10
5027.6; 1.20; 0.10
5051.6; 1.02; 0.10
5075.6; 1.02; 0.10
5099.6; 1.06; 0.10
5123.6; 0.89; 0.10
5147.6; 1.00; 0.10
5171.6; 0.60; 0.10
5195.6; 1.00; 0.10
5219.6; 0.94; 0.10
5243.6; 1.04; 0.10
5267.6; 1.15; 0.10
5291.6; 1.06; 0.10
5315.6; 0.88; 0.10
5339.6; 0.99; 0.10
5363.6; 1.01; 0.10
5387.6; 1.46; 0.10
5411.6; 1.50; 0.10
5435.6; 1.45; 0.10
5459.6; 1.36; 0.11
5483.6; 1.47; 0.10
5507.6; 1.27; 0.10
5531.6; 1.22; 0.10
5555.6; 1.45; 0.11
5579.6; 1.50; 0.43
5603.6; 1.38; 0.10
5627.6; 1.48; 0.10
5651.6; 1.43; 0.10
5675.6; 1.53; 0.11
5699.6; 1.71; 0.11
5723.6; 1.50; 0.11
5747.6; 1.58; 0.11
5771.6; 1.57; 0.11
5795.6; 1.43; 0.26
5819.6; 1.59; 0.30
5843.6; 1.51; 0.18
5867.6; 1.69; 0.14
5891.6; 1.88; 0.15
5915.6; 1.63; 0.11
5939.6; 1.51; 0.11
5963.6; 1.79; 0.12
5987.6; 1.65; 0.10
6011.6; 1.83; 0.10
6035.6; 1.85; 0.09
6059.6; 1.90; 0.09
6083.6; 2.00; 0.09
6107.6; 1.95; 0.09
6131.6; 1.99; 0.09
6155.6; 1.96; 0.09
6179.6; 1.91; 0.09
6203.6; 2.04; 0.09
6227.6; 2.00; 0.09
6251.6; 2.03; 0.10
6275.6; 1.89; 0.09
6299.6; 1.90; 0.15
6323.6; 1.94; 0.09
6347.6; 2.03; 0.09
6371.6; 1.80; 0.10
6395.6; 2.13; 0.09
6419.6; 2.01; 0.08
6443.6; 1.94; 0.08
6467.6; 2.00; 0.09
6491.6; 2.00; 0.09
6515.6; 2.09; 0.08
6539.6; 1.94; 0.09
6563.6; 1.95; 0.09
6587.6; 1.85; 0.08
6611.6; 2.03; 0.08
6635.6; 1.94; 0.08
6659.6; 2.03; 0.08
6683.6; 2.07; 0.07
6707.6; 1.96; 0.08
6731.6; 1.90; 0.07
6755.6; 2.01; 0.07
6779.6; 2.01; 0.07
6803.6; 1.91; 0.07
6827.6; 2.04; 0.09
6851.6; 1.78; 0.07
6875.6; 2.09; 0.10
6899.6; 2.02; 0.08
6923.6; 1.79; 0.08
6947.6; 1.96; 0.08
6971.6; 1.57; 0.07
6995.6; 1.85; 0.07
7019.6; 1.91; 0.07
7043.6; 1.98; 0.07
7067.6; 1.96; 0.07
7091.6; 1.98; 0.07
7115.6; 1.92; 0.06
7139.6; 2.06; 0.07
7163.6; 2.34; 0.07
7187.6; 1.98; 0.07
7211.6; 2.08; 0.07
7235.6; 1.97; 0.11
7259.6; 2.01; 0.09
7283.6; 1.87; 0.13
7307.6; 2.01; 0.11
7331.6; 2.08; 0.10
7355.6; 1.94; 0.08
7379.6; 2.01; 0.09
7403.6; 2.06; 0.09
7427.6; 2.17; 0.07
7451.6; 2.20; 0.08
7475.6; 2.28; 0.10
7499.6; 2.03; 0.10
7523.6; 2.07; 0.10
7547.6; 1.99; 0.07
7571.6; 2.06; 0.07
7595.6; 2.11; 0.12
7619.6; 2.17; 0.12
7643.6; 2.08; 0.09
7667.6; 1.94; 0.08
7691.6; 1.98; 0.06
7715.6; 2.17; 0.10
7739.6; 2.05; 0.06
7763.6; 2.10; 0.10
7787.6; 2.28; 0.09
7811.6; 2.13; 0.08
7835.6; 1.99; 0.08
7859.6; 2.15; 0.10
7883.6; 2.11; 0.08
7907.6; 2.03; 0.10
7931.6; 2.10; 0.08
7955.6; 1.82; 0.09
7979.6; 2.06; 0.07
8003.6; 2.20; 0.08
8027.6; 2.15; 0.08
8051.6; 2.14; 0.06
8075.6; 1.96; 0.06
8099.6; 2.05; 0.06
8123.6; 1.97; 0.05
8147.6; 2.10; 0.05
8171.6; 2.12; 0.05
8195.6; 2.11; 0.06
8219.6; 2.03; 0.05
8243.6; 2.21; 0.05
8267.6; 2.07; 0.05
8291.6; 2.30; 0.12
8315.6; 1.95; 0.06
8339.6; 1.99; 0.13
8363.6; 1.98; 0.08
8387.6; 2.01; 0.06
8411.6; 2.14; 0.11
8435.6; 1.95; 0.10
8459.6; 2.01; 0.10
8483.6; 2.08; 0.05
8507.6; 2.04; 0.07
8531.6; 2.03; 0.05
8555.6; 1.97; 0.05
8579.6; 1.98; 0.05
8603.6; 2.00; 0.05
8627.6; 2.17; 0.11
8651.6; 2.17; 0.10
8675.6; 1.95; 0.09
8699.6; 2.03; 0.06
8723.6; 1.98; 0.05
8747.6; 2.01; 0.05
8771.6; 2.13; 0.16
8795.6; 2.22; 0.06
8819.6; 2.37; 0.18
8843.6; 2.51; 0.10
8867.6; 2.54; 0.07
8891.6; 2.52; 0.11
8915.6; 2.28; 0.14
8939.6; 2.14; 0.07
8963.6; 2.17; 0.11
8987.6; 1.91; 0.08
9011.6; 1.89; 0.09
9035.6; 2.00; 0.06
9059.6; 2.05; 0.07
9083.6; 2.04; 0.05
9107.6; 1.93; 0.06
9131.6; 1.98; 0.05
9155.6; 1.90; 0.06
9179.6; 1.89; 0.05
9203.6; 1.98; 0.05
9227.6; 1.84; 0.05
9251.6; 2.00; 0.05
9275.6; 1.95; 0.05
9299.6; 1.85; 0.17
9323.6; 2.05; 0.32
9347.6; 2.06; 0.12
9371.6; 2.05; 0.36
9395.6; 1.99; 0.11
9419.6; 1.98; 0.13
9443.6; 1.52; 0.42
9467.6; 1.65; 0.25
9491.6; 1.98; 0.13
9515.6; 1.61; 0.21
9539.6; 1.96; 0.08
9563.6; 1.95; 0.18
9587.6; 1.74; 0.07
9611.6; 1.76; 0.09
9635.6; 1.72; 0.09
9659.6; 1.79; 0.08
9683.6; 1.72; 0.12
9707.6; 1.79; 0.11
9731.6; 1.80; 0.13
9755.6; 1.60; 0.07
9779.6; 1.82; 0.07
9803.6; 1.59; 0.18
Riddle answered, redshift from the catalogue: 0.348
